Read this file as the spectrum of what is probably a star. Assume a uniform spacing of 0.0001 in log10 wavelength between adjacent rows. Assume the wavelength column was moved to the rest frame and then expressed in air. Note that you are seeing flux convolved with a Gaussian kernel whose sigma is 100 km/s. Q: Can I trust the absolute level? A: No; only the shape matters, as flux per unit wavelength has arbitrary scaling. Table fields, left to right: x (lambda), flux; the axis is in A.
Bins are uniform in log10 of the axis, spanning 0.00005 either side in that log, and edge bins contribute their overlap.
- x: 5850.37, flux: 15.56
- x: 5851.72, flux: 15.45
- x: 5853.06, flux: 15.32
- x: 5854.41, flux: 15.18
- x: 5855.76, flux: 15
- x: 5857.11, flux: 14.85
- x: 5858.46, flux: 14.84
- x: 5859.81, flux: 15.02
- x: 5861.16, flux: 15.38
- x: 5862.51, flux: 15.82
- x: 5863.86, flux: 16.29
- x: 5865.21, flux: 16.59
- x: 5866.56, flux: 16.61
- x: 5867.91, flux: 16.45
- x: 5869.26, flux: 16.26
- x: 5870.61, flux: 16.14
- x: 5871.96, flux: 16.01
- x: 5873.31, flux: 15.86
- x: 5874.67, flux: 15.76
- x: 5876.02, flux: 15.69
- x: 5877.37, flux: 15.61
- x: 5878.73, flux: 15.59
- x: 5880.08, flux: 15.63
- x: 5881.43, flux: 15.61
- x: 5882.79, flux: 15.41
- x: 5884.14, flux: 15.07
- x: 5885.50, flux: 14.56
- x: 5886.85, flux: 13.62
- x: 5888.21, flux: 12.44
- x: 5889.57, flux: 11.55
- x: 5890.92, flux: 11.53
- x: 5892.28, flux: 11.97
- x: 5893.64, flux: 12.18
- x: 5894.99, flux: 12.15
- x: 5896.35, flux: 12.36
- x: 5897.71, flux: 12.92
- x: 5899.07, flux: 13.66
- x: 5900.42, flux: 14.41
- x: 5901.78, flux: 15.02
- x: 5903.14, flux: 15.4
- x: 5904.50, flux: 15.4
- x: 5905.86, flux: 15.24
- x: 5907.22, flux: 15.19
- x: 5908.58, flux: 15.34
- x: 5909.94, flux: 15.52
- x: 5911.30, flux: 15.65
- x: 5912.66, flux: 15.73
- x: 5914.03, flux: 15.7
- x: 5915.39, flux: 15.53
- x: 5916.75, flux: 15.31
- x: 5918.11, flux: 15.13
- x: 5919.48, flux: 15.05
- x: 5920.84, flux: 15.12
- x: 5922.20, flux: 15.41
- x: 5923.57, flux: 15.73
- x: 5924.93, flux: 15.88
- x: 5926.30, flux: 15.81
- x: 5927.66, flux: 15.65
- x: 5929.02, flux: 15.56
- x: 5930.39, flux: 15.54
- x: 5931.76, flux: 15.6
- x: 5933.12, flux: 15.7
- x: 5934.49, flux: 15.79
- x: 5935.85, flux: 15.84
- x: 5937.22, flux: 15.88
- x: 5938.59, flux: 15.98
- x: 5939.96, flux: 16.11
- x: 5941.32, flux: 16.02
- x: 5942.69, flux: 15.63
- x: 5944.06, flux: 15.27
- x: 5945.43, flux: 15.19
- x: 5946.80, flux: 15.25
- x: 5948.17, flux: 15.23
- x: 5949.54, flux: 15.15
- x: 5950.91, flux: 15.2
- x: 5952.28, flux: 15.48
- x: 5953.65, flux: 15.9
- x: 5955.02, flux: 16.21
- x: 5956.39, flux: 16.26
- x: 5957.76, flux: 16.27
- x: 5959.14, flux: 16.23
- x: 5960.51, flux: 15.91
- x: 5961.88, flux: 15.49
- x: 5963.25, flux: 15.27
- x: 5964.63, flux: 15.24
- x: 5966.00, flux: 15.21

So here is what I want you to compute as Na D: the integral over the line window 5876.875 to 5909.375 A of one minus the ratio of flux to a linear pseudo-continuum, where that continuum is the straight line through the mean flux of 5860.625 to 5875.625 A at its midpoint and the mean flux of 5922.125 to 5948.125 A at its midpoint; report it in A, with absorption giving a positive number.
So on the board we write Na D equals 3.8 A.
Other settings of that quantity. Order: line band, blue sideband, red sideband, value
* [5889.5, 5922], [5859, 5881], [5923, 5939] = 3.0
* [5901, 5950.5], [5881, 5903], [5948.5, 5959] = -2.7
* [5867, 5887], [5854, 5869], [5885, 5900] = -2.1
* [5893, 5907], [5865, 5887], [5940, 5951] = 1.5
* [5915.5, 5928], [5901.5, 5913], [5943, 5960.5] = 0.0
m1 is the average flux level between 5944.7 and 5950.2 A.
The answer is 15.2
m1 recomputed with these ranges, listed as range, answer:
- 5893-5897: 12.2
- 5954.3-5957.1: 16.3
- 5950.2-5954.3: 15.5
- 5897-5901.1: 13.7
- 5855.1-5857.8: 14.9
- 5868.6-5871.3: 16.2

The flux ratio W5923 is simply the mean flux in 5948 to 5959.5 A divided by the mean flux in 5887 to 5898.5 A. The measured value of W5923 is 1.29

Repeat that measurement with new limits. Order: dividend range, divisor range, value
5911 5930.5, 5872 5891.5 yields 1.06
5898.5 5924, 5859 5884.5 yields 0.96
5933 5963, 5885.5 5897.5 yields 1.27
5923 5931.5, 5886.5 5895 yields 1.29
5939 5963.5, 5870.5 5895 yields 1.09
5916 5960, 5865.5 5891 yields 1.03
